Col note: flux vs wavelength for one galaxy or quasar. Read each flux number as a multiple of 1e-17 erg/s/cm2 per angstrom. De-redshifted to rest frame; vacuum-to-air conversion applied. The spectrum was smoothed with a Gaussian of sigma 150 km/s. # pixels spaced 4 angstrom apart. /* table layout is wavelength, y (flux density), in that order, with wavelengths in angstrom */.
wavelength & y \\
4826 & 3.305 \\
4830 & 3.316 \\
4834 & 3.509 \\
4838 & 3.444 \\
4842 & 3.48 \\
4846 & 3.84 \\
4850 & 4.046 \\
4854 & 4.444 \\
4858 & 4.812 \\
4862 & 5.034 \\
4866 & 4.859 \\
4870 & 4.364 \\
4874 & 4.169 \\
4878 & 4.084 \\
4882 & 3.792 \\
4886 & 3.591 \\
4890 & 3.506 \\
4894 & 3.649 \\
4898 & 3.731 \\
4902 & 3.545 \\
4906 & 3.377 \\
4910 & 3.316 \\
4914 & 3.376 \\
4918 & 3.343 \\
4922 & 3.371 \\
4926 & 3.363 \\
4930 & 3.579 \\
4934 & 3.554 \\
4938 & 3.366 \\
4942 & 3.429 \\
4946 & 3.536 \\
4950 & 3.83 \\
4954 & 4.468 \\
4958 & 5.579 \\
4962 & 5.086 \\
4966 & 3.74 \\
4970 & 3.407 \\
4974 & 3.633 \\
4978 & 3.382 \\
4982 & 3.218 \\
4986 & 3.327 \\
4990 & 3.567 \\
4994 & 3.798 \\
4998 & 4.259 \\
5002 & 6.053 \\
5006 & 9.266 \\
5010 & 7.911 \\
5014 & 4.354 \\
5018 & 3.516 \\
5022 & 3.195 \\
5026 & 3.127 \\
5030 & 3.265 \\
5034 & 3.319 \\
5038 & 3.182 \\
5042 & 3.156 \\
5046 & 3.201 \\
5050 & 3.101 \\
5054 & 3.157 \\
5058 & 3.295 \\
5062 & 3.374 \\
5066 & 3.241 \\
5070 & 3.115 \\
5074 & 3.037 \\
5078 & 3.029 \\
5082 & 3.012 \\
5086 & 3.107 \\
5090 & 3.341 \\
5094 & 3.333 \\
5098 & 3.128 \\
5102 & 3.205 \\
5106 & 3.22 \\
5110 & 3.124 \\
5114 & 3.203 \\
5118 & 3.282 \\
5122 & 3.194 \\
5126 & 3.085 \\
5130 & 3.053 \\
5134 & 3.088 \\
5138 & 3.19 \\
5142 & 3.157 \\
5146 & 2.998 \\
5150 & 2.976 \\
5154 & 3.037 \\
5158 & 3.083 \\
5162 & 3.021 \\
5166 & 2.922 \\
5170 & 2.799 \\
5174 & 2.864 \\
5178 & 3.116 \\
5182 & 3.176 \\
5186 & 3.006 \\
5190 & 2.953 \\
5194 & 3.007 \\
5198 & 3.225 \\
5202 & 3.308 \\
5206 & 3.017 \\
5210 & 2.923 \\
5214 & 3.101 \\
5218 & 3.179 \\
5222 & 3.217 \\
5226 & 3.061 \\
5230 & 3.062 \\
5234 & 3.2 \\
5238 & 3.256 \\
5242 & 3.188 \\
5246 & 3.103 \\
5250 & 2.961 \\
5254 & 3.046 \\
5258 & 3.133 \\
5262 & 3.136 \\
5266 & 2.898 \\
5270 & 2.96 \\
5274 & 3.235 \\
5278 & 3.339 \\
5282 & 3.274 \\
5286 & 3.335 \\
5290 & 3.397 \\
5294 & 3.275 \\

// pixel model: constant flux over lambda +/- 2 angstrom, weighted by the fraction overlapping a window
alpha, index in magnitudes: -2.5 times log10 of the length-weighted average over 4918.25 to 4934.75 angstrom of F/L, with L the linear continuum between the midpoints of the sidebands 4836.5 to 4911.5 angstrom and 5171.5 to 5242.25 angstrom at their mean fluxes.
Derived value 0.11 mag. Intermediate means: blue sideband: 3.96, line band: 3.45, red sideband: 3.1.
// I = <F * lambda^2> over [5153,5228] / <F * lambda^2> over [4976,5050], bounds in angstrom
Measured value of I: 0.8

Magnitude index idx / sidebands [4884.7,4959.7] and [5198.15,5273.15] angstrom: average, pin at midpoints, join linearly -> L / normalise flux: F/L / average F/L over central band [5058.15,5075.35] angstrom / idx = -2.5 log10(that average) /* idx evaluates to 0.06 mag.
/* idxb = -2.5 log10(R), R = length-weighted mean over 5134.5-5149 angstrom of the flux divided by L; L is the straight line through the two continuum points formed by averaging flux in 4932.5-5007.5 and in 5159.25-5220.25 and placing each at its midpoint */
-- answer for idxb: 0.07 mag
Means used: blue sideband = 4.21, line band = 3.1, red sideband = 3.04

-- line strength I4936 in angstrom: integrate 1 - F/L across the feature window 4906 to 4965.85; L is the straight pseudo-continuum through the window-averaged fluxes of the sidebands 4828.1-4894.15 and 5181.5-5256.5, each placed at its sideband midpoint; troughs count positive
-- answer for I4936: 0.4 angstrom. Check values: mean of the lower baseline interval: 4.01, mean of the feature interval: 3.78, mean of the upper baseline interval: 3.1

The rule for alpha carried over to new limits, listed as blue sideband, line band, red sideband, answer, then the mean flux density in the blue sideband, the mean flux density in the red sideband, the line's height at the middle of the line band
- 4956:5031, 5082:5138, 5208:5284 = 0.20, 4.42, 3.12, 3.82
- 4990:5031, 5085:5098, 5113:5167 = 0.15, 4.85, 3.09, 3.75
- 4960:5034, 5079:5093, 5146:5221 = 0.17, 4.31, 3.04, 3.71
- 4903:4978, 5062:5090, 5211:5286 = 0.11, 3.73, 3.13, 3.47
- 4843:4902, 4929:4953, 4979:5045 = 0.17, 4.11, 4.25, 4.18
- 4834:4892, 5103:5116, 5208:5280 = 0.09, 4.08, 3.11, 3.45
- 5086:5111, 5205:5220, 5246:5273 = 0.01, 3.22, 3.04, 3.09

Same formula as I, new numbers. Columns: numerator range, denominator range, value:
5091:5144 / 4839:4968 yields 0.88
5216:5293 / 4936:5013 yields 0.79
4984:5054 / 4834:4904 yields 1.11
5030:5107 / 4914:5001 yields 0.88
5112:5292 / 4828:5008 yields 0.87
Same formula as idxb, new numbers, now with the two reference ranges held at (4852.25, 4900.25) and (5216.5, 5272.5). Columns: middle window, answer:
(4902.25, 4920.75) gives 0.20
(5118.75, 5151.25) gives 0.10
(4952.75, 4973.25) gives -0.13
